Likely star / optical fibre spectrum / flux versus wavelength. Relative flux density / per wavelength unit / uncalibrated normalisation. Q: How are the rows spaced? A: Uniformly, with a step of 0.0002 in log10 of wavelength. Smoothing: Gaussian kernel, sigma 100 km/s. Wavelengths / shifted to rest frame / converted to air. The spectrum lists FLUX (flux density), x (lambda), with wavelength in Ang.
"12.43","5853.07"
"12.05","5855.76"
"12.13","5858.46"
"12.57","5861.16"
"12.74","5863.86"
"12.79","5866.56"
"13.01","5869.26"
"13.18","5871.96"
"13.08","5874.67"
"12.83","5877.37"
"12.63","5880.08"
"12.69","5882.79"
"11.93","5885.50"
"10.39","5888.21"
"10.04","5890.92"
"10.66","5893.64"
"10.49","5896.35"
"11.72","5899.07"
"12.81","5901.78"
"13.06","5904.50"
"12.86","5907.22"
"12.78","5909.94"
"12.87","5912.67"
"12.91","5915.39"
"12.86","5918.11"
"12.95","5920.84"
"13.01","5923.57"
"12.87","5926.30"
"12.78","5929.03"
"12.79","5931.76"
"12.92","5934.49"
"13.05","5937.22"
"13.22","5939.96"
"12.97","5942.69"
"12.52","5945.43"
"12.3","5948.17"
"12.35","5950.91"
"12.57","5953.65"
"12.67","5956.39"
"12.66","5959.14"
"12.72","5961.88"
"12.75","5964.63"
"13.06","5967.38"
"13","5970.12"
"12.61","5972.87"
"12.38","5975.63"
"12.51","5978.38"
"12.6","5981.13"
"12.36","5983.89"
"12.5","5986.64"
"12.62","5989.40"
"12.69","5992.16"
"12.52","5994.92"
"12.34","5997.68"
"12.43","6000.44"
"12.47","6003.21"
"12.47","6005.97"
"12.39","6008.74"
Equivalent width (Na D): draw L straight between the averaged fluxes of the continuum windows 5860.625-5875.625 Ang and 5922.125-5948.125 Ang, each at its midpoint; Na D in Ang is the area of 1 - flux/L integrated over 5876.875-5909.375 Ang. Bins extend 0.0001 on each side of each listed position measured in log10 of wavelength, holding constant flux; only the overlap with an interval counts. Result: 2.7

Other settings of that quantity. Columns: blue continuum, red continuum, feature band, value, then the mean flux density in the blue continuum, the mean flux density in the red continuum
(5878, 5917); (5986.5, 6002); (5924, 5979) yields -2.0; 12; 12.5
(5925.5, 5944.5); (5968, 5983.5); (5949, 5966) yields 0.2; 12.9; 12.6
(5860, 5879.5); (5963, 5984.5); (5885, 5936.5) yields 2.1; 12.9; 12.7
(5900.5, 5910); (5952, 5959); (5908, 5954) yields -0.2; 12.9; 12.6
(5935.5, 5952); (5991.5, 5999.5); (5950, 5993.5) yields -0.1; 12.7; 12.5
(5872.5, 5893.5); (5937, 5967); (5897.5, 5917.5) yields -0.8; 11.9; 12.7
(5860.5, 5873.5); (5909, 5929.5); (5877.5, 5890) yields 0.9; 12.9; 12.9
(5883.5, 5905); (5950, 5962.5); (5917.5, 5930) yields -1.0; 11.4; 12.6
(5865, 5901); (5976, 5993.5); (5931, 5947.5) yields -0.8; 12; 12.5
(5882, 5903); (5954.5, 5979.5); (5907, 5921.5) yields -1.4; 11.3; 12.7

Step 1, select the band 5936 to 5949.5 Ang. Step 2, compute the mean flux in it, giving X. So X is 12.8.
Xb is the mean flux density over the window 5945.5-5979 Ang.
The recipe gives 12.6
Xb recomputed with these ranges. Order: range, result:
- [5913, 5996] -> 12.7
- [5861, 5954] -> 12.5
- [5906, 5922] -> 12.9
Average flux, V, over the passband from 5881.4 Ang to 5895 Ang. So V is 11.1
